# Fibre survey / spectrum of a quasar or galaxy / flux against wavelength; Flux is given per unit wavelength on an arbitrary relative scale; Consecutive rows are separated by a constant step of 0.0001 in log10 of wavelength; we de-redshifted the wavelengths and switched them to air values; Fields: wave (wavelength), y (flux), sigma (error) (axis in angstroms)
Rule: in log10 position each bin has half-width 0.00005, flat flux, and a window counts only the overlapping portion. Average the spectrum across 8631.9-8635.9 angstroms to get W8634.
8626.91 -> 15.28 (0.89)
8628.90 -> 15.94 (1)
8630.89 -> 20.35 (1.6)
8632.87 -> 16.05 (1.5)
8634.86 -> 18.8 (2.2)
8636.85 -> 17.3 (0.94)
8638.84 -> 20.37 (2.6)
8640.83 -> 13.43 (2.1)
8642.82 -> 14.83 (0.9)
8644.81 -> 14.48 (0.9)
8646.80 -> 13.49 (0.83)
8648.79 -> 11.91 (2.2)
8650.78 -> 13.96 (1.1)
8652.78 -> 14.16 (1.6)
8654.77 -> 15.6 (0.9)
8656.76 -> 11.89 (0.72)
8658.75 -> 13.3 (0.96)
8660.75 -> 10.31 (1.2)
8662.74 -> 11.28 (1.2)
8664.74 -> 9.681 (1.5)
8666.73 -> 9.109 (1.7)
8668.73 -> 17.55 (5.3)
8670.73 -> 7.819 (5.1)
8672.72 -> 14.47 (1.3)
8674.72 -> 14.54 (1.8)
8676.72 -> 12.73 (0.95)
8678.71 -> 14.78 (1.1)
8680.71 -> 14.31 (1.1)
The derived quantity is 17.4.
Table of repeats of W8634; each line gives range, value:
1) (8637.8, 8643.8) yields 16.2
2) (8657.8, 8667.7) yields 10.7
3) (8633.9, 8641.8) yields 17.5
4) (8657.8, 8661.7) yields 11.8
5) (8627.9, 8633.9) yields 17.5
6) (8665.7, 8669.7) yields 13.3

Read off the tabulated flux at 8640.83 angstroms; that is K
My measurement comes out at 13.43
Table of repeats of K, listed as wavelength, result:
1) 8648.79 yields 11.91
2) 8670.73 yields 7.819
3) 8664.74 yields 9.681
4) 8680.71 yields 14.31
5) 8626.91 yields 15.28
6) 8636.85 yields 17.3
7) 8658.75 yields 13.3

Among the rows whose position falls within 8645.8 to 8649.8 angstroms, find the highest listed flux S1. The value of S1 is 13.49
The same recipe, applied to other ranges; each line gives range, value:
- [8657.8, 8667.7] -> 13.3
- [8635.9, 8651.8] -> 20.37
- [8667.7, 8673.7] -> 17.55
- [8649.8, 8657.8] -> 15.6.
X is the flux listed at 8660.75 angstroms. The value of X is 10.31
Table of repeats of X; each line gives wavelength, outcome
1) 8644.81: 14.48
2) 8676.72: 12.73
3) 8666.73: 9.109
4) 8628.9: 15.94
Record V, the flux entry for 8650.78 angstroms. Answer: 13.96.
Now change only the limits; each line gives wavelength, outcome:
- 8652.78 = 14.16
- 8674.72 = 14.54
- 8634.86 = 18.8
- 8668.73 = 17.55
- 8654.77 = 15.6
